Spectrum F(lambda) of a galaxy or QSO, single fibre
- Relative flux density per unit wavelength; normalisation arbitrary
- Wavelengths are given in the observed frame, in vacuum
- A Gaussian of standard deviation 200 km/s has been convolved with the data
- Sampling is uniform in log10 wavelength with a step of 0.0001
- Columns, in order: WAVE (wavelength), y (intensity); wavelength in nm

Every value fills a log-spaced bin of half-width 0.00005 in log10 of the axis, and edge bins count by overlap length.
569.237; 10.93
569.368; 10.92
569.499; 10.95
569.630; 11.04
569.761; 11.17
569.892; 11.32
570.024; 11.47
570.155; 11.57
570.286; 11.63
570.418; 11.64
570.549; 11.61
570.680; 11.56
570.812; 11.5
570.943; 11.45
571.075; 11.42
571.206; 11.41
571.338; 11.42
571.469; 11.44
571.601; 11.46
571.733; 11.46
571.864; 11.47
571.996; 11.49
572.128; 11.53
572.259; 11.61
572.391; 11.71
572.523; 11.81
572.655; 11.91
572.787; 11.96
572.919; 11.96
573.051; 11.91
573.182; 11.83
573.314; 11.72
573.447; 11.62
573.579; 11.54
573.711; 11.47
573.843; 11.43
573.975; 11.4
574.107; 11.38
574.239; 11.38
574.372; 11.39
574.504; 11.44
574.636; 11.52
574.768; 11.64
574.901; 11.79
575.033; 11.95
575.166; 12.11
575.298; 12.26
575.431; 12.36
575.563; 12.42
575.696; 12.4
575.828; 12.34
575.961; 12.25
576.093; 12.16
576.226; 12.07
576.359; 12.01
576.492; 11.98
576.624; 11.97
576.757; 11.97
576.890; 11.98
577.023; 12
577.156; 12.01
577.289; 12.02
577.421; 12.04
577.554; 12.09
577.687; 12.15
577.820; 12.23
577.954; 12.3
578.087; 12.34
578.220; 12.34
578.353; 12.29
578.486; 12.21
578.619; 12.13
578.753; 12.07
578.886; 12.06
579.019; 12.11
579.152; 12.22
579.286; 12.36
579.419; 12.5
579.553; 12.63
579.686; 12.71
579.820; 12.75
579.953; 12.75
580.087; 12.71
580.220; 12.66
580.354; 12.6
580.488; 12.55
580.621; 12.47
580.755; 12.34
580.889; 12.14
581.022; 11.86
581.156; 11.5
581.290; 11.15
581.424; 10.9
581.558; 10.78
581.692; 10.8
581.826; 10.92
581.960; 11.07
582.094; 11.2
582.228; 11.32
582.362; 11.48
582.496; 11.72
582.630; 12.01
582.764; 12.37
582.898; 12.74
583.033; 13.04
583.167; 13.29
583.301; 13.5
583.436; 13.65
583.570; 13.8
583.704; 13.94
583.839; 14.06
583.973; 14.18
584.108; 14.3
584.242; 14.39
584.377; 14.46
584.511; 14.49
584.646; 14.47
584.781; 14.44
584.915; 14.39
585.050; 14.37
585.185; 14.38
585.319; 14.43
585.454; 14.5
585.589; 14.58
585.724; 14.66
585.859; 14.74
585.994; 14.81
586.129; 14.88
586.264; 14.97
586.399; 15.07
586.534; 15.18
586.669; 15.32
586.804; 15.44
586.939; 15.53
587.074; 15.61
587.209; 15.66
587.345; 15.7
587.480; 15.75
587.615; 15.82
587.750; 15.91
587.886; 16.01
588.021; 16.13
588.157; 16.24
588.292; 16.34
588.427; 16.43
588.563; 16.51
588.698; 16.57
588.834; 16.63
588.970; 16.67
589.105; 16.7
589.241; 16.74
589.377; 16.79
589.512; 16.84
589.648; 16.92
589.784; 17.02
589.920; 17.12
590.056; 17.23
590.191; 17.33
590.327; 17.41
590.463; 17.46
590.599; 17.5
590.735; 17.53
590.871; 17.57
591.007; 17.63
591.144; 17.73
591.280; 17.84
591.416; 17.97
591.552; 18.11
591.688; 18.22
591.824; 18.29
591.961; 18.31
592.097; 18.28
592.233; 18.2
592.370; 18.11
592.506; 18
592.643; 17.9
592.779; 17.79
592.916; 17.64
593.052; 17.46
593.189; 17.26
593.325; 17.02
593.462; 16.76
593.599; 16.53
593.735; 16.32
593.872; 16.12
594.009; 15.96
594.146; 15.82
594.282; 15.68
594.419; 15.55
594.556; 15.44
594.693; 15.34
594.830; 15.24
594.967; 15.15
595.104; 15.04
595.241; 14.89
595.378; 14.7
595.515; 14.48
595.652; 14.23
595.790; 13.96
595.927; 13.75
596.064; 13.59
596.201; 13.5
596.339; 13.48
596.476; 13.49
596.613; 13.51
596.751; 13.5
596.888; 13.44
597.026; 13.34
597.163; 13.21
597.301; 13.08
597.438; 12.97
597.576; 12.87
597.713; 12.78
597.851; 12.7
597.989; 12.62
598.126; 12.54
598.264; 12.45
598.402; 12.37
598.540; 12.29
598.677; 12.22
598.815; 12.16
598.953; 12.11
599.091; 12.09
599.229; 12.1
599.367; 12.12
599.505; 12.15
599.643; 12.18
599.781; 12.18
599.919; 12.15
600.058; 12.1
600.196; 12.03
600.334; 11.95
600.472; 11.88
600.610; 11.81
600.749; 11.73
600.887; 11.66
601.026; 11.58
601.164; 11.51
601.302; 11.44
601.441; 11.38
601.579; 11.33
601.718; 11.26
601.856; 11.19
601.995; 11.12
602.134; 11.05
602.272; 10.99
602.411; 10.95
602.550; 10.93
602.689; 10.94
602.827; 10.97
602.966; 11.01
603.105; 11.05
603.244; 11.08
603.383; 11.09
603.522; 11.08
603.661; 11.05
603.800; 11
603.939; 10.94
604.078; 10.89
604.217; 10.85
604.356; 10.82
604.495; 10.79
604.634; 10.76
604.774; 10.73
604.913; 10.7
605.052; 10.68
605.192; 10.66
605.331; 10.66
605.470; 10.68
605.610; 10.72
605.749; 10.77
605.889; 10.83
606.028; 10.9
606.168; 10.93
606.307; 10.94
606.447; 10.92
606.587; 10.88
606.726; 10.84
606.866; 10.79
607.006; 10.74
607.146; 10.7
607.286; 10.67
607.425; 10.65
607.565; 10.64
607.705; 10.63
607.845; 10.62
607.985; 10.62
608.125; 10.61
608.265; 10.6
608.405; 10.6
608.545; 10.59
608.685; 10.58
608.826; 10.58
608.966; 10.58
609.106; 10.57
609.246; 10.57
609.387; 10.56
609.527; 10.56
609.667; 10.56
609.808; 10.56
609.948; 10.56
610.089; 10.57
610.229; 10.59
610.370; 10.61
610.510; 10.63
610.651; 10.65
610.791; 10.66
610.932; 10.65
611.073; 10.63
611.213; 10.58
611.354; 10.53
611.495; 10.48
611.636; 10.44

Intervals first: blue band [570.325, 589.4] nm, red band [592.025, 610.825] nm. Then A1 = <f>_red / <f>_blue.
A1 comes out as 0.96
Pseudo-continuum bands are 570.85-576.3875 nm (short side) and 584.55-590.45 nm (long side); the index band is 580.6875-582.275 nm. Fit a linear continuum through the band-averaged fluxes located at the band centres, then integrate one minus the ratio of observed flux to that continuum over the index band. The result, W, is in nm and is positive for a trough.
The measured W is 0.30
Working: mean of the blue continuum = 11.7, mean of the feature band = 11.3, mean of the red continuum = 15.8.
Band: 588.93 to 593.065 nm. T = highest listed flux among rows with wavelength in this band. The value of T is 18.31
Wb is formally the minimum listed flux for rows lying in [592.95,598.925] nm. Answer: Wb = 12.16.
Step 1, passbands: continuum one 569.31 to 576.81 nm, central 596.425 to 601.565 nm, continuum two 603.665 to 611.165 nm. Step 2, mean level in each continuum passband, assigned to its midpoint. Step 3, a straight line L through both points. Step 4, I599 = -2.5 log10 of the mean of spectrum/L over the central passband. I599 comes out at -0.132 mag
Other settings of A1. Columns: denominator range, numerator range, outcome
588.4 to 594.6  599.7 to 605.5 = 0.65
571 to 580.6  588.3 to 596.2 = 1.39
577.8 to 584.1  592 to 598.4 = 1.22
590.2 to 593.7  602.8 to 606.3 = 0.61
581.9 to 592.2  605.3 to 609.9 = 0.69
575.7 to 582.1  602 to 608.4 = 0.90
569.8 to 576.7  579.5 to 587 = 1.13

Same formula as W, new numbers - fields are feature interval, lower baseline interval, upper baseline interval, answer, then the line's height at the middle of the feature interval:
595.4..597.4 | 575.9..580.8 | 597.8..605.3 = -0.34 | 11.7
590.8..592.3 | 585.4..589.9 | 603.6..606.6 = -0.33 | 14.7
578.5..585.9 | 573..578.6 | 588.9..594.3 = 0.67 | 14.1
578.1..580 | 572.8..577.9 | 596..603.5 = -0.07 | 11.9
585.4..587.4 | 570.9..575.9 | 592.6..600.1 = -0.31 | 13.1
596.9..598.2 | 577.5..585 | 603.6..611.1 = -0.17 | 11.4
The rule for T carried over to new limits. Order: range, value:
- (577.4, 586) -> 14.81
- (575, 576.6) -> 12.42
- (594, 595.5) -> 15.96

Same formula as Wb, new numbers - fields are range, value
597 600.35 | 11.95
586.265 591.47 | 15.07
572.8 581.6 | 10.78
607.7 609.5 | 10.56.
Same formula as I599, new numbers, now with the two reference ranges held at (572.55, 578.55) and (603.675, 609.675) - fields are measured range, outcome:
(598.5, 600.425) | -0.11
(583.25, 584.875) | -0.21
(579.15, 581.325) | -0.05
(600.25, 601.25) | -0.07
